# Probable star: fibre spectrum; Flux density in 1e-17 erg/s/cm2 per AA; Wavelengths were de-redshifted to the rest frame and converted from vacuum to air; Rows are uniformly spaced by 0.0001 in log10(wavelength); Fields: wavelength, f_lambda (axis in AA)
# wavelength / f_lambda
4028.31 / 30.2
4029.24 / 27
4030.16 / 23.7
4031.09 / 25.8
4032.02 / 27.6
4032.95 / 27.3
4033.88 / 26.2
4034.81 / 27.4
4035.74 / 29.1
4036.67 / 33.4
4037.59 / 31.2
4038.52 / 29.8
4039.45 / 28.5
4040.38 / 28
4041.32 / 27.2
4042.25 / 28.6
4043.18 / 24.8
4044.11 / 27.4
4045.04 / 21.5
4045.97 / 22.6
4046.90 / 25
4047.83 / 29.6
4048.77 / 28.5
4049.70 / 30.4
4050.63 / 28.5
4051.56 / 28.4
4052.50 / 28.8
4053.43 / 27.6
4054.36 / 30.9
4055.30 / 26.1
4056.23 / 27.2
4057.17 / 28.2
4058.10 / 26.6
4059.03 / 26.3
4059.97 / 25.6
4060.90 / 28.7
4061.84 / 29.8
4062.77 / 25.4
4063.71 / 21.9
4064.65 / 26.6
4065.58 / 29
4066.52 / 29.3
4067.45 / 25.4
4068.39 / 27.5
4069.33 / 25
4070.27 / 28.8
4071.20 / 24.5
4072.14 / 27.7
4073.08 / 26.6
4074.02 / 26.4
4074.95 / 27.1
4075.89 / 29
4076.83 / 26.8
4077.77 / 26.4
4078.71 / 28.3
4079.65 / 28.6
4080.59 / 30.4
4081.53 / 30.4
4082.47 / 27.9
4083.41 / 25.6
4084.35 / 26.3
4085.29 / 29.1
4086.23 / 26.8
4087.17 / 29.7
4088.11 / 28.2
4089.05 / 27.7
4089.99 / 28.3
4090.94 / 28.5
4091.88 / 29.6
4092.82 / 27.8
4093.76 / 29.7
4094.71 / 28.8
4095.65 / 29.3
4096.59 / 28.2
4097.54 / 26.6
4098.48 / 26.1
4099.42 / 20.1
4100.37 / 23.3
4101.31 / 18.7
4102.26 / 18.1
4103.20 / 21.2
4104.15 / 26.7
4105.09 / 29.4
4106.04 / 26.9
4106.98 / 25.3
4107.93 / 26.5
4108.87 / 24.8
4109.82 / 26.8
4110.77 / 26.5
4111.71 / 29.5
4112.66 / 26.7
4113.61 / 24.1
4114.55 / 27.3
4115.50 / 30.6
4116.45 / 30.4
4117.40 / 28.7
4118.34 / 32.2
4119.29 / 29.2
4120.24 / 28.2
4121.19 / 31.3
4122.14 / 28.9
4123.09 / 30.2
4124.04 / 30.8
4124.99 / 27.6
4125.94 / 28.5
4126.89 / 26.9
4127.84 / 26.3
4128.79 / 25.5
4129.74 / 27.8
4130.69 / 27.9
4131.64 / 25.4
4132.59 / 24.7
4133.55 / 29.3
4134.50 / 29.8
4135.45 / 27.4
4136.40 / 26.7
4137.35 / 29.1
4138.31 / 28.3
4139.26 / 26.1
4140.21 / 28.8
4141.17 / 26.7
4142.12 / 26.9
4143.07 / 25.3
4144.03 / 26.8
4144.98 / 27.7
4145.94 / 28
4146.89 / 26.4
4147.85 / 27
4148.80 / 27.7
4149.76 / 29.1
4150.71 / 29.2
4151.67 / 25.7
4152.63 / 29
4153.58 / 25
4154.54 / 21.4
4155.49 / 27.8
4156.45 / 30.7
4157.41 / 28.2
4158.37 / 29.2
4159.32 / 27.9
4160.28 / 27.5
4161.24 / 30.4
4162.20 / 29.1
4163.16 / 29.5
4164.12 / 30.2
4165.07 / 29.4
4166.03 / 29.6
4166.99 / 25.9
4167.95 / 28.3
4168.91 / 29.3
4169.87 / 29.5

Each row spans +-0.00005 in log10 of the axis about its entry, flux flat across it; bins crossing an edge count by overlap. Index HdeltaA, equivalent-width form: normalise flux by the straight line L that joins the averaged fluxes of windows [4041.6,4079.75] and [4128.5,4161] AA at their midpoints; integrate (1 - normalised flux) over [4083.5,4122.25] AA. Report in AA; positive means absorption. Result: 0.21 AA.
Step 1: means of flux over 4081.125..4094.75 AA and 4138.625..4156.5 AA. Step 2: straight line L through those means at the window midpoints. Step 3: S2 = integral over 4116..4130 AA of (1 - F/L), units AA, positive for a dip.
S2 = -0.66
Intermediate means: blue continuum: 28.3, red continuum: 27.1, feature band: 28.8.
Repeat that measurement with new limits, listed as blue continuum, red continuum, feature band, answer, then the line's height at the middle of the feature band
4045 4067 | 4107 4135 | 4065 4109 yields 1.2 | 27.6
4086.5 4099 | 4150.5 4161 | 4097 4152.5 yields 1.6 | 27.9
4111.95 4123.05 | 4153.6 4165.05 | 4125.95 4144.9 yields 1.0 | 28.6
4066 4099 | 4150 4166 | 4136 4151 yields 0.3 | 28.1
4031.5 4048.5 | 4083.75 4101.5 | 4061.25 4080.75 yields 0.1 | 27.3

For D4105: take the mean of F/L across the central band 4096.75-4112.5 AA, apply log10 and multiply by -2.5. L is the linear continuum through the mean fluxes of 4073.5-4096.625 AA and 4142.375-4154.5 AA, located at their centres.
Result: 0.12 mag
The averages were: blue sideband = 28.2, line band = 24.9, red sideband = 27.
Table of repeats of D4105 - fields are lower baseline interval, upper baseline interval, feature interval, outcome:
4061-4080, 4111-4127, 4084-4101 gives 0.019 mag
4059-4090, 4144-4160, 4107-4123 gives -0.029 mag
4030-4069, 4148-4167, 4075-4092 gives -0.018 mag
